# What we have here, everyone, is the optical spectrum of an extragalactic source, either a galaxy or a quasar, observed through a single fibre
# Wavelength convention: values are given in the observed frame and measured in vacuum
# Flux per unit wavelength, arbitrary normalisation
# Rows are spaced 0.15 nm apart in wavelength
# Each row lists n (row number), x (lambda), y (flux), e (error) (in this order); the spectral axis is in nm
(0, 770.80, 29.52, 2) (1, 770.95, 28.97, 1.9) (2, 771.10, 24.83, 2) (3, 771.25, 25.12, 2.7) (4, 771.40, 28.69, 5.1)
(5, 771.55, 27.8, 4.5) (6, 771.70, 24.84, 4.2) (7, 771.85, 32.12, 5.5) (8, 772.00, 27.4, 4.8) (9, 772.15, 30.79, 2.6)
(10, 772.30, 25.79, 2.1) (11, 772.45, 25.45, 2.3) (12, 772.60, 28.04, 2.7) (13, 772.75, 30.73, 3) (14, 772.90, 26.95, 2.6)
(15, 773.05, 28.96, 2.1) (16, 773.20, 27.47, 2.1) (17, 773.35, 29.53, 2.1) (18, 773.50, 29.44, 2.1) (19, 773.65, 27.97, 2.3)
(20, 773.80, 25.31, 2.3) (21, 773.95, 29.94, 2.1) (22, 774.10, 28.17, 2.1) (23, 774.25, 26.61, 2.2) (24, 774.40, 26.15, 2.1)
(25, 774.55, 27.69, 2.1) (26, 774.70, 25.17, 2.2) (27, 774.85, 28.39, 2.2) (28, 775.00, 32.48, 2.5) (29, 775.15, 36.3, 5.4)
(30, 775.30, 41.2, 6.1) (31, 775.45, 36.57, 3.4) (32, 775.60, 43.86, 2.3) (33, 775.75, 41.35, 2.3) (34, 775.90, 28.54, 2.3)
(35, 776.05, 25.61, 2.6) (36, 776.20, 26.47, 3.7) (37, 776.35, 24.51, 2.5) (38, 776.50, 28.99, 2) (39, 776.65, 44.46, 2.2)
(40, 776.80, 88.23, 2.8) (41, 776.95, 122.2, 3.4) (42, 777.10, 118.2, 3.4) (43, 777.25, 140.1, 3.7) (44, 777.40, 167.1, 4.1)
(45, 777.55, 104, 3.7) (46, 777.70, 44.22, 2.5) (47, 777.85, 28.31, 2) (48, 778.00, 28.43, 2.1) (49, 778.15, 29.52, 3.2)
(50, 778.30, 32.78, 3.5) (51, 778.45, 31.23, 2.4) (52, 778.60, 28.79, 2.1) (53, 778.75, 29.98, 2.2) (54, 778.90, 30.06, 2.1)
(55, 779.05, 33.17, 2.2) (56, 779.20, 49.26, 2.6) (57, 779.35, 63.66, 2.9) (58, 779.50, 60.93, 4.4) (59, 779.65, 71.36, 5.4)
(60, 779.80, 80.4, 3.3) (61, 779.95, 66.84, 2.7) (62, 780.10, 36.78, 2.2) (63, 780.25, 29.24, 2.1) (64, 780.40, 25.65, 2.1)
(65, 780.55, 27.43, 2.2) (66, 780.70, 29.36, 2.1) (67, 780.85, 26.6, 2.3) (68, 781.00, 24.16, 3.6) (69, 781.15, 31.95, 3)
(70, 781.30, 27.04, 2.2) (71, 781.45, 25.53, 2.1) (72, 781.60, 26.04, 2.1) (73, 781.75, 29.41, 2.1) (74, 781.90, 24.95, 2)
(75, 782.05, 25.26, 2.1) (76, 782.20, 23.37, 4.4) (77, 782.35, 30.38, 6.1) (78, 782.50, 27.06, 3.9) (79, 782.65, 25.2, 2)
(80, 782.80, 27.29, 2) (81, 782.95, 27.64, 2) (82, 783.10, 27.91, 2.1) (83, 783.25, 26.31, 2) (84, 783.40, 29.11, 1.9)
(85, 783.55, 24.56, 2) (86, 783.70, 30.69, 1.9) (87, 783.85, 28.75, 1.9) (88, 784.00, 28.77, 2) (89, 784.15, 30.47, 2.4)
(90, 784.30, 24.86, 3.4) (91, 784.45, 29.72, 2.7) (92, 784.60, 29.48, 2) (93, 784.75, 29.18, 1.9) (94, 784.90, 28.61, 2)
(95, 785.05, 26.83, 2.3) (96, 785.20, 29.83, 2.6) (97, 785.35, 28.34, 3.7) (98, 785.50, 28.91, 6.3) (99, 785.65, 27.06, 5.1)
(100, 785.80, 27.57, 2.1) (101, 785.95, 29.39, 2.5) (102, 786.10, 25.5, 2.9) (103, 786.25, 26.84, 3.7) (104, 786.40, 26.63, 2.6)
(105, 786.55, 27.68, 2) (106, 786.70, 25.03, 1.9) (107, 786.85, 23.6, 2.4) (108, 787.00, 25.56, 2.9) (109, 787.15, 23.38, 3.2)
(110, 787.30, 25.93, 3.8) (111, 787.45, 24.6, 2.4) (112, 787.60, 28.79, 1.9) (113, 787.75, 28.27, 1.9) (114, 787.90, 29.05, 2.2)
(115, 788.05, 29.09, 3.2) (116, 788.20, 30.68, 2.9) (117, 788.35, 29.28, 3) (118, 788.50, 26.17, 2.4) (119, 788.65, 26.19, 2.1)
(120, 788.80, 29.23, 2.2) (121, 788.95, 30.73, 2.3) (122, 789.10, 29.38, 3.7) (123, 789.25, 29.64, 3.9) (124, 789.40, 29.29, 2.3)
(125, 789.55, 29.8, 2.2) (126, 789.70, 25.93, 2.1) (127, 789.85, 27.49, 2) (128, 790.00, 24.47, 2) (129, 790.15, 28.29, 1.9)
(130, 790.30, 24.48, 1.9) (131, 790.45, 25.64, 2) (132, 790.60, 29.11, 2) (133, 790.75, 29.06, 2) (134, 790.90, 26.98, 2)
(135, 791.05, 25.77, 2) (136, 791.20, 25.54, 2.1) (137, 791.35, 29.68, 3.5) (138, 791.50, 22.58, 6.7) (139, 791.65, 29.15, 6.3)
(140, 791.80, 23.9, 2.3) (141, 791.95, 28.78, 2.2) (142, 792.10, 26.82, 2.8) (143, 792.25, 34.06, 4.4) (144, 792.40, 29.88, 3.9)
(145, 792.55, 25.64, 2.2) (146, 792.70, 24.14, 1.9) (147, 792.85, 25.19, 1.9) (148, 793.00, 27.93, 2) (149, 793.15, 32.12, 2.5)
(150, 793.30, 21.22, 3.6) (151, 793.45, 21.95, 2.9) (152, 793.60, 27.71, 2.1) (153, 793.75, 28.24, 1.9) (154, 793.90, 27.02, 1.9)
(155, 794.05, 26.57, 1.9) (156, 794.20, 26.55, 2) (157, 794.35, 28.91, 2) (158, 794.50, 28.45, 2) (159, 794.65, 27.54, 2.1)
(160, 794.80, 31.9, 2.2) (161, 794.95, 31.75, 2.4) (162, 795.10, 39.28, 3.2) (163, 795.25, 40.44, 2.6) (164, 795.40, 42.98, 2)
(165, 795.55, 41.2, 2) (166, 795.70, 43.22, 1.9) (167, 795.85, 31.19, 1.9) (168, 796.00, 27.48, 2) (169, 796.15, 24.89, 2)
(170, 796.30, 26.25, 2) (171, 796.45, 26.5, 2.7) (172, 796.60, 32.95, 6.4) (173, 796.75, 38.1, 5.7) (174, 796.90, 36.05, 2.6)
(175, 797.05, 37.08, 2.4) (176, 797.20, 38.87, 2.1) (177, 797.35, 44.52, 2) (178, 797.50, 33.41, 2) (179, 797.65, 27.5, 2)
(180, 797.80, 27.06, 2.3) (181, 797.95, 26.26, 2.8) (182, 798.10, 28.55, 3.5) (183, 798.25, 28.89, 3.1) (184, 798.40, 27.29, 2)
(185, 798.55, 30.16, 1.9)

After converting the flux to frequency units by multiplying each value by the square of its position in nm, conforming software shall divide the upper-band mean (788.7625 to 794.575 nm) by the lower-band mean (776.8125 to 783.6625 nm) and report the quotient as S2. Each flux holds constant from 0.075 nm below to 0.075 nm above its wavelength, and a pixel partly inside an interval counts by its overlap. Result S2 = 0.62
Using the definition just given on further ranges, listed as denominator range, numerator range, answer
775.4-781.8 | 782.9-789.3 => 0.58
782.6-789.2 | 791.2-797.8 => 1.13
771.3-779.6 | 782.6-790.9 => 0.68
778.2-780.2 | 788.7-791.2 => 0.61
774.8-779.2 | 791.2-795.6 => 0.59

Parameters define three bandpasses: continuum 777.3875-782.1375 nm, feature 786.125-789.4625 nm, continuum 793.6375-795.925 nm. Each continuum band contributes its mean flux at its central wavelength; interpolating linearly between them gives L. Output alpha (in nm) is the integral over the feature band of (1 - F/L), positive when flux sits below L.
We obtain 0.840 nm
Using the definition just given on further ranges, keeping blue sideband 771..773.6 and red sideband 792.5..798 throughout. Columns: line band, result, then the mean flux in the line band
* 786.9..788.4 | 0.13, 27.4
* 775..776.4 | -0.27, 33.9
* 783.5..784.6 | 0.04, 28.4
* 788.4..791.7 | 0.31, 27.5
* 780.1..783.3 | 0.21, 27.3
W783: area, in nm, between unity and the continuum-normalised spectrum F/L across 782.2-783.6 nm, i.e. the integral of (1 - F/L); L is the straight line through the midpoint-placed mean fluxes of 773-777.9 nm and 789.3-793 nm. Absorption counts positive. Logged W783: 0.41 nm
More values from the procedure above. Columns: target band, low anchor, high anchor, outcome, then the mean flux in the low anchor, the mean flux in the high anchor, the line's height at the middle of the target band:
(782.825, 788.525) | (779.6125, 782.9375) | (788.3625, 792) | 0.498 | 33.2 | 27.4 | 30.3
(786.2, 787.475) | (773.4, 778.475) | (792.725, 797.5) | 0.434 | 47.7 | 31.7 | 38.6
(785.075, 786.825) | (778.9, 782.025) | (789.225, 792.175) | 0.281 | 39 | 27.1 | 32.6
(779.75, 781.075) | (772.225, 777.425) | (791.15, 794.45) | 0.014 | 42.9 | 27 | 38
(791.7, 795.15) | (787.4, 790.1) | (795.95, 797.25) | 0.282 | 28.3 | 32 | 30.5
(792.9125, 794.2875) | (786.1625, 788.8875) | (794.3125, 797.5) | 0.243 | 27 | 34.3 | 32.3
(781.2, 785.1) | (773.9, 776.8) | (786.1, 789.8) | 0.280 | 33.2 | 27.5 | 29.7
